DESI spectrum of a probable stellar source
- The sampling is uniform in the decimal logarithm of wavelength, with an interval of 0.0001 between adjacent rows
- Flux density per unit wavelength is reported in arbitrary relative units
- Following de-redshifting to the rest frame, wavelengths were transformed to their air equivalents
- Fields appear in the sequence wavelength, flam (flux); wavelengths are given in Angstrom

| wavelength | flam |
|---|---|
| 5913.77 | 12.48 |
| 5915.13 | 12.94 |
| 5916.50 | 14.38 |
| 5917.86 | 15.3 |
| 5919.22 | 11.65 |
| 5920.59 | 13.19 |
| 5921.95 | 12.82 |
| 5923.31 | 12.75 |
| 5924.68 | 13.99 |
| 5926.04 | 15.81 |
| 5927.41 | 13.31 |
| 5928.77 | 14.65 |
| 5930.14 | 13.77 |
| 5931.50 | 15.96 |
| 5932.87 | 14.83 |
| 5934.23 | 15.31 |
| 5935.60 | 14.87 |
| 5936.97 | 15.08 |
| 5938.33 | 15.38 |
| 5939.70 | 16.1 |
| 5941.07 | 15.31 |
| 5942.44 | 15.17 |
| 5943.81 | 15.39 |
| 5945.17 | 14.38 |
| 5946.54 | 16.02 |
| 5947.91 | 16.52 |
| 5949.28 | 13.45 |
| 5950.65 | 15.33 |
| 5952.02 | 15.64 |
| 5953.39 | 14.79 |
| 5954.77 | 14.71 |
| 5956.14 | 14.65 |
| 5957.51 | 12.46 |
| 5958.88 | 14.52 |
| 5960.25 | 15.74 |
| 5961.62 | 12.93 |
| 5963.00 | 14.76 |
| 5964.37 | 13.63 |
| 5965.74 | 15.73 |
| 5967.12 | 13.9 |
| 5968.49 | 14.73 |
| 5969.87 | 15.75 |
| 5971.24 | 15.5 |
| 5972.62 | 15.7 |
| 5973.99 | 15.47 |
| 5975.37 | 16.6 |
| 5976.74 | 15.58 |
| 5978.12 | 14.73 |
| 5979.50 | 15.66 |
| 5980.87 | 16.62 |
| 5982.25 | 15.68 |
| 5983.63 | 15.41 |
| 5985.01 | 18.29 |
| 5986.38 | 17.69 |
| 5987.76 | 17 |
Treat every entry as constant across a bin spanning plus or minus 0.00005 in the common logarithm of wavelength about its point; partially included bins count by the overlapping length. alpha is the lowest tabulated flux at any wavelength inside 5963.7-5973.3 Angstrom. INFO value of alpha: 13.63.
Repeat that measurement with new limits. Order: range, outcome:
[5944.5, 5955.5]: 13.45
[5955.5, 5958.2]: 12.46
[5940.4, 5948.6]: 14.38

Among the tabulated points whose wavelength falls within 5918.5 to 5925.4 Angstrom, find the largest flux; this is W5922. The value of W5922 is 13.99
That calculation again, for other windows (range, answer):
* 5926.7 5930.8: 14.65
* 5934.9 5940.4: 16.1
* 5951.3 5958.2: 15.64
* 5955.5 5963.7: 15.74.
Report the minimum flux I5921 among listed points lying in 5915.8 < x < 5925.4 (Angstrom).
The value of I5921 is 11.65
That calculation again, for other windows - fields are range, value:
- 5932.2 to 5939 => 14.83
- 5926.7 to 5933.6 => 13.31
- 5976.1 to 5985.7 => 14.73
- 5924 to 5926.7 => 13.99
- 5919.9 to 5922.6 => 12.82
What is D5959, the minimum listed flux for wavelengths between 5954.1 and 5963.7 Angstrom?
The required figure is 12.46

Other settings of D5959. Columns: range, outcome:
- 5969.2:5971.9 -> 15.5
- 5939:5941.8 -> 15.31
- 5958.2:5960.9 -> 14.52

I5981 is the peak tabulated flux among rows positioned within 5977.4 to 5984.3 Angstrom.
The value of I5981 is 16.62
